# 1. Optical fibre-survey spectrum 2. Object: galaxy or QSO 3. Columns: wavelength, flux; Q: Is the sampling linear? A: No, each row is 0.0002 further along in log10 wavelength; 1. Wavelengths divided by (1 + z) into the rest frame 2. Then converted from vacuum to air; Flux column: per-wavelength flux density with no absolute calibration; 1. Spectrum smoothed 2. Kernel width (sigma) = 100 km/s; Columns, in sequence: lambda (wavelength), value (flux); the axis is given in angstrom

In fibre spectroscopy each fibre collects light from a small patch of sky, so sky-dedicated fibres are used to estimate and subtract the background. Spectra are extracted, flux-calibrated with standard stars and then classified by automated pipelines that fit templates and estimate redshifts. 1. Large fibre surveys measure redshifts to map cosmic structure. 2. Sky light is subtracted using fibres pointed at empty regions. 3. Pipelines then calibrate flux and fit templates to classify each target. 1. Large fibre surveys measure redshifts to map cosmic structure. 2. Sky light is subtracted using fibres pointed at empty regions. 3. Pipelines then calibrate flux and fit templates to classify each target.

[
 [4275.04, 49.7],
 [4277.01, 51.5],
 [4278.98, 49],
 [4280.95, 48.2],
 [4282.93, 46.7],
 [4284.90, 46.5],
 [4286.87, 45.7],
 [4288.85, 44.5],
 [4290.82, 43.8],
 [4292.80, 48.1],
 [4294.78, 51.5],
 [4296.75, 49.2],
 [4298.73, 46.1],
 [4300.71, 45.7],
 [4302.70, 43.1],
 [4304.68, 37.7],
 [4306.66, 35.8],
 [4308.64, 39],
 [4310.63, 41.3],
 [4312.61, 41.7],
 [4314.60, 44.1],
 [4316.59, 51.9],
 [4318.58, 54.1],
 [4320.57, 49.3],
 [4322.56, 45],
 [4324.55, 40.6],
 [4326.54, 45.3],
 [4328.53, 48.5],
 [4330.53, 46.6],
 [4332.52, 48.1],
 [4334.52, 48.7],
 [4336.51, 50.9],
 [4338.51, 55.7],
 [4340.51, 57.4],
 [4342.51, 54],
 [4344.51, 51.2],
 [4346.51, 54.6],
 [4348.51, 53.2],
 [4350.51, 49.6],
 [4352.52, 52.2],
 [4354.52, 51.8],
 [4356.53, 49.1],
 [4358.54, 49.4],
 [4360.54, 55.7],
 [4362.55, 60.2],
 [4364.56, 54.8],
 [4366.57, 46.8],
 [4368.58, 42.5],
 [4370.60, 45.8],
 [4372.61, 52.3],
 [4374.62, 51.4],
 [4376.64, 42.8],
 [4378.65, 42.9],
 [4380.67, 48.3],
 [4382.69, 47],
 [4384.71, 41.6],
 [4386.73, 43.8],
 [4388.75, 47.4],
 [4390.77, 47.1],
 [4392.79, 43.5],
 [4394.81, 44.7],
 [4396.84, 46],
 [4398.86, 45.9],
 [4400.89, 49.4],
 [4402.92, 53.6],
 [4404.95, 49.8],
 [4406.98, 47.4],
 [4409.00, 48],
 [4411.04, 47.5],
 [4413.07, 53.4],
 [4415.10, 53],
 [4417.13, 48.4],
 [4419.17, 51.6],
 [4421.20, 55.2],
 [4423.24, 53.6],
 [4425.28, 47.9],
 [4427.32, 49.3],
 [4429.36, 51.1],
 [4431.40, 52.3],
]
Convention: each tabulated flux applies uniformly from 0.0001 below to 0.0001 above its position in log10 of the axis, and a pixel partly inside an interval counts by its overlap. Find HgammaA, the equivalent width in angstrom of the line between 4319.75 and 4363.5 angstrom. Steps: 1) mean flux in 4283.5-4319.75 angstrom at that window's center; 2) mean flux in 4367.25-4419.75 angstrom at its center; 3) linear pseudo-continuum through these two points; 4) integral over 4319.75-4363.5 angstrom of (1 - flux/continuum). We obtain -4.4 angstrom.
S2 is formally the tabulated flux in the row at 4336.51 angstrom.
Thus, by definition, 50.9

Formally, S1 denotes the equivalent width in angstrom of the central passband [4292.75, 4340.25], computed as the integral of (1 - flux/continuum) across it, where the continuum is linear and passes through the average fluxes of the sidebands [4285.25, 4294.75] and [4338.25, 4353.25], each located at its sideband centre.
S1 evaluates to 3.17 angstrom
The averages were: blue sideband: 46.2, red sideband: 53.4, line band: 46.3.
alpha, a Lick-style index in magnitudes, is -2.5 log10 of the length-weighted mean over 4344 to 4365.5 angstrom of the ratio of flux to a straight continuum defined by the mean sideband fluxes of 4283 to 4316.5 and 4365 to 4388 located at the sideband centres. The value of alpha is -0.16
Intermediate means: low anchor 44.3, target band 52.9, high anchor 46.2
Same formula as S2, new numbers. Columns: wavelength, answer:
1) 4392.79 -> 43.5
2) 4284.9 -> 46.5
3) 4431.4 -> 52.3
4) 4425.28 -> 47.9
